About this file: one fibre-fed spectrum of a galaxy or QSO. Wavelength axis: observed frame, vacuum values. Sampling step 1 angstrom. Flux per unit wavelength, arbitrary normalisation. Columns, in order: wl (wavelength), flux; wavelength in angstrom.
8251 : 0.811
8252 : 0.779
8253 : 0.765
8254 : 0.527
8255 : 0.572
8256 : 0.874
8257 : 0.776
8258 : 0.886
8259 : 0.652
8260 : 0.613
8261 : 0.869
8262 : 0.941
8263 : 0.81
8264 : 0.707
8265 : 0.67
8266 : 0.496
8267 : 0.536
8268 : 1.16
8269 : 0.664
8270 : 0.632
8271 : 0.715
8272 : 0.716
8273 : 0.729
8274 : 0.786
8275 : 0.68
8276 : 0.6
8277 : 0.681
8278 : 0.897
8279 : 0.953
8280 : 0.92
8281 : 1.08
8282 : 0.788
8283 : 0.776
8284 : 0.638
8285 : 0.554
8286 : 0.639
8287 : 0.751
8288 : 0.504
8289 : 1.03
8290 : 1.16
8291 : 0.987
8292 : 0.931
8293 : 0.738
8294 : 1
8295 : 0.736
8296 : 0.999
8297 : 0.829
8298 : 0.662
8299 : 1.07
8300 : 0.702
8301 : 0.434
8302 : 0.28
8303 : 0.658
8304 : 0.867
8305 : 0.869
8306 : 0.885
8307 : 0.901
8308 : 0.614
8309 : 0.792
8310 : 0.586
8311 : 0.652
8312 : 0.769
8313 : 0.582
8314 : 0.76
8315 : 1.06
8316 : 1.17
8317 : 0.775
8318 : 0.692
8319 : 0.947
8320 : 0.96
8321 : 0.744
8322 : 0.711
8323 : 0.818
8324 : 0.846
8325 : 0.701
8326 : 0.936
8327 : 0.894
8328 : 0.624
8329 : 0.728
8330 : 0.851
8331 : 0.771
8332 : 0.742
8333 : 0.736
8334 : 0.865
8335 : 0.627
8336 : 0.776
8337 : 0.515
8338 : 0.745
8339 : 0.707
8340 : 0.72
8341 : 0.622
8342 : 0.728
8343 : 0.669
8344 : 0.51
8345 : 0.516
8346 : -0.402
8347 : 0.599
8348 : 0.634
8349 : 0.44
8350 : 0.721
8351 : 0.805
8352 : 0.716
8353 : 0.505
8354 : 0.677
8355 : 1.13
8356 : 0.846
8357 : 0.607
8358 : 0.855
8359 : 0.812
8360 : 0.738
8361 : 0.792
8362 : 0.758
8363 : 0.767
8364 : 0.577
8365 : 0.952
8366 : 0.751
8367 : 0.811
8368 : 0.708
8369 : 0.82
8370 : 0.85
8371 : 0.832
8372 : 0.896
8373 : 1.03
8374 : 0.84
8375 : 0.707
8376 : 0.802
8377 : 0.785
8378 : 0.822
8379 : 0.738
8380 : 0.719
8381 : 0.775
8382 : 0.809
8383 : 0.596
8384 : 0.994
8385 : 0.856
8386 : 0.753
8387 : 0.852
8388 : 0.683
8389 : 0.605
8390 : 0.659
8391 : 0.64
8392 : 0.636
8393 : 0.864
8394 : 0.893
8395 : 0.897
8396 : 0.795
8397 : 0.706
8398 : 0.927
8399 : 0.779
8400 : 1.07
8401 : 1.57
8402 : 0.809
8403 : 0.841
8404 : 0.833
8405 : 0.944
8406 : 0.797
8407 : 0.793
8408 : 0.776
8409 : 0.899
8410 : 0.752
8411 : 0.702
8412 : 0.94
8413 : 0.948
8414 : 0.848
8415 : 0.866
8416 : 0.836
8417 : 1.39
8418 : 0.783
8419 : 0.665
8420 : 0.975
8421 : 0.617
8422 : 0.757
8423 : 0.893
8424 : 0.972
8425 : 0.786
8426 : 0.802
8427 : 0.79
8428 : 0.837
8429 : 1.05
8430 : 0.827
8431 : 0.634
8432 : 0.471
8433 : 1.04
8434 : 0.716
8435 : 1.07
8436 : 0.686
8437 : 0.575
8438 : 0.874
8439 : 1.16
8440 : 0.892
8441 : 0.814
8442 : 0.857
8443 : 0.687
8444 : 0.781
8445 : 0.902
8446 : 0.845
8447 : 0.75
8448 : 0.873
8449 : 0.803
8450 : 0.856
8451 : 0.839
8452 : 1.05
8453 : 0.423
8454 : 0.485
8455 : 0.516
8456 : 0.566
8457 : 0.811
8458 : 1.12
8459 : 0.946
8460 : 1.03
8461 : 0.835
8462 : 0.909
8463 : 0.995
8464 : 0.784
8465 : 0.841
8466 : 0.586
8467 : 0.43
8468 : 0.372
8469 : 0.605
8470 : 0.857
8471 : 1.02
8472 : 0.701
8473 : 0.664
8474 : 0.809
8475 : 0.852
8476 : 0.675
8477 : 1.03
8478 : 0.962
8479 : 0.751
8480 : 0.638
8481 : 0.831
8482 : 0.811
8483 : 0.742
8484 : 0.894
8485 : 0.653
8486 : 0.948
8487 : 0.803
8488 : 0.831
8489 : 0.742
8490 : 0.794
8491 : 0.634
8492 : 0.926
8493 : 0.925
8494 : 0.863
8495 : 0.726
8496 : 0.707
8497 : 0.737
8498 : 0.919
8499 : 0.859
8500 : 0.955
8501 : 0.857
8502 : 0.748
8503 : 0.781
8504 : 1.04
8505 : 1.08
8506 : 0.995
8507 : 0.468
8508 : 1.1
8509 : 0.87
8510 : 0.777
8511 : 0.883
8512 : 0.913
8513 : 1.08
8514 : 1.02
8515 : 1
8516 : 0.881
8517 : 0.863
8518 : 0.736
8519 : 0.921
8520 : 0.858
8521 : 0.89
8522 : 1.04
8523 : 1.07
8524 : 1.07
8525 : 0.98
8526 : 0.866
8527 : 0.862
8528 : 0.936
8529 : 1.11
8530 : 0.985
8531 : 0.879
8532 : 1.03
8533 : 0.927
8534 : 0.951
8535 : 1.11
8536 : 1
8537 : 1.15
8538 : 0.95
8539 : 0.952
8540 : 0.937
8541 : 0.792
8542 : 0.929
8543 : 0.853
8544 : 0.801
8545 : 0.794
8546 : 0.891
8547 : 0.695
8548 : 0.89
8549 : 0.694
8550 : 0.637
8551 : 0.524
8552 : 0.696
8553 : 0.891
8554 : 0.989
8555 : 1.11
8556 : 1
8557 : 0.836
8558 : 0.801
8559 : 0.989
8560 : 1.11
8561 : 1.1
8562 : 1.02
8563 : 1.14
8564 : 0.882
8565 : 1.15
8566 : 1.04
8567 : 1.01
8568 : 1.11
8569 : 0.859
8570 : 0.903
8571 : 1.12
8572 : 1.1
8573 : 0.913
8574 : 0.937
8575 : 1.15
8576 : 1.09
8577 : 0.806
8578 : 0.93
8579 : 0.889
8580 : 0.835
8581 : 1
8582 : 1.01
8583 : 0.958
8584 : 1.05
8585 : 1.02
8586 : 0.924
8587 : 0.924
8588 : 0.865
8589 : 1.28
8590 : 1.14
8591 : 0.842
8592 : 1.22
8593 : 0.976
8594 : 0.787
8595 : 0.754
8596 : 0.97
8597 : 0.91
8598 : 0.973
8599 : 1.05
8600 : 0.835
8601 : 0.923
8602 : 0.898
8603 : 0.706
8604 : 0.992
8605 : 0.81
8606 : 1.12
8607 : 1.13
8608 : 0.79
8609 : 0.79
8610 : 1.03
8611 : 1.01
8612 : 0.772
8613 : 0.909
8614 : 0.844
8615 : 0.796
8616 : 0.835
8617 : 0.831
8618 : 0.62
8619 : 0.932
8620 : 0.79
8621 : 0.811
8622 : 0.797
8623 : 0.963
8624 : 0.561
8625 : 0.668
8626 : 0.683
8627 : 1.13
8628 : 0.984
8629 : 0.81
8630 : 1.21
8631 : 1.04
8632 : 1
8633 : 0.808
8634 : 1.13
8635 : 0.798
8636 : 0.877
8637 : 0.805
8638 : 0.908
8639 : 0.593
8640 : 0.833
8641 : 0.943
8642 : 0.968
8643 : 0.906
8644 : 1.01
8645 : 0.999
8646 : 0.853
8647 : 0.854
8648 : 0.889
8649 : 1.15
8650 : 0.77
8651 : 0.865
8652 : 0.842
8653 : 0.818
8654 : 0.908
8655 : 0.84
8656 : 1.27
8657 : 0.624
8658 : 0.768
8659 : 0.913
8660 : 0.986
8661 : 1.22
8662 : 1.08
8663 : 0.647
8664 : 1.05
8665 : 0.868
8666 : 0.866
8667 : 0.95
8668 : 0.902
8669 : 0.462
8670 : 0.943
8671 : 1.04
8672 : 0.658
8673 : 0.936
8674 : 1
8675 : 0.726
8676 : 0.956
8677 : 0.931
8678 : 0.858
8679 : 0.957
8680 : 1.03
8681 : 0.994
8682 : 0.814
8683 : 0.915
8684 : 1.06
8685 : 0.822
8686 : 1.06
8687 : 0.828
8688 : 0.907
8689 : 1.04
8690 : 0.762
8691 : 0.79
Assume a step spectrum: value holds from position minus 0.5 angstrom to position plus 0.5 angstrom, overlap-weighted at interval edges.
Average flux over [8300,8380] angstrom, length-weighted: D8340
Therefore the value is 0.737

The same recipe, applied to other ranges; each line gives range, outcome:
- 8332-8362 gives 0.665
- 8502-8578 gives 0.935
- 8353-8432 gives 0.821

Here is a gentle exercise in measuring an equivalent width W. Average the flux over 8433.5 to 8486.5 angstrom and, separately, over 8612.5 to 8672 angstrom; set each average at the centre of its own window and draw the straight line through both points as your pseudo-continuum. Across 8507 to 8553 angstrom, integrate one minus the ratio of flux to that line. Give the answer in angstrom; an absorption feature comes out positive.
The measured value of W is -4.1 angstrom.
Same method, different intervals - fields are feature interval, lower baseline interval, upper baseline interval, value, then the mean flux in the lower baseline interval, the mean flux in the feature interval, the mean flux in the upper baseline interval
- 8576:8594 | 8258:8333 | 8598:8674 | -2.2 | 0.779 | 0.978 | 0.89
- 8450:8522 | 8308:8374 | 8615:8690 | -0.9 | 0.739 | 0.821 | 0.892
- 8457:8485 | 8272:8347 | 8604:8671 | 0.6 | 0.752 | 0.801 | 0.89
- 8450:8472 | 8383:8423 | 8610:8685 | 2.3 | 0.842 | 0.764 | 0.89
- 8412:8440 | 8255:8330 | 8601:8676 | -1.0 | 0.78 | 0.849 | 0.886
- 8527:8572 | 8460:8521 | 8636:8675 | -4.6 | 0.827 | 0.937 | 0.891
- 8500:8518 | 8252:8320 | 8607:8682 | -1.2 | 0.773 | 0.9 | 0.888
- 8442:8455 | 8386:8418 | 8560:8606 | 1.7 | 0.854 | 0.768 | 0.976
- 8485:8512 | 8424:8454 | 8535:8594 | 1.1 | 0.814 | 0.843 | 0.95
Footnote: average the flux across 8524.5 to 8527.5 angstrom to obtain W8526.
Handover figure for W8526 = 0.903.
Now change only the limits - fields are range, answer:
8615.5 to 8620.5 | 0.802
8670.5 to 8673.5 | 0.878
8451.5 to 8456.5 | 0.608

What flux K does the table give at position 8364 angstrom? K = 0.577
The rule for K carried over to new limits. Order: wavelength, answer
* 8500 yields 0.955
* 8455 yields 0.516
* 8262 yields 0.941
